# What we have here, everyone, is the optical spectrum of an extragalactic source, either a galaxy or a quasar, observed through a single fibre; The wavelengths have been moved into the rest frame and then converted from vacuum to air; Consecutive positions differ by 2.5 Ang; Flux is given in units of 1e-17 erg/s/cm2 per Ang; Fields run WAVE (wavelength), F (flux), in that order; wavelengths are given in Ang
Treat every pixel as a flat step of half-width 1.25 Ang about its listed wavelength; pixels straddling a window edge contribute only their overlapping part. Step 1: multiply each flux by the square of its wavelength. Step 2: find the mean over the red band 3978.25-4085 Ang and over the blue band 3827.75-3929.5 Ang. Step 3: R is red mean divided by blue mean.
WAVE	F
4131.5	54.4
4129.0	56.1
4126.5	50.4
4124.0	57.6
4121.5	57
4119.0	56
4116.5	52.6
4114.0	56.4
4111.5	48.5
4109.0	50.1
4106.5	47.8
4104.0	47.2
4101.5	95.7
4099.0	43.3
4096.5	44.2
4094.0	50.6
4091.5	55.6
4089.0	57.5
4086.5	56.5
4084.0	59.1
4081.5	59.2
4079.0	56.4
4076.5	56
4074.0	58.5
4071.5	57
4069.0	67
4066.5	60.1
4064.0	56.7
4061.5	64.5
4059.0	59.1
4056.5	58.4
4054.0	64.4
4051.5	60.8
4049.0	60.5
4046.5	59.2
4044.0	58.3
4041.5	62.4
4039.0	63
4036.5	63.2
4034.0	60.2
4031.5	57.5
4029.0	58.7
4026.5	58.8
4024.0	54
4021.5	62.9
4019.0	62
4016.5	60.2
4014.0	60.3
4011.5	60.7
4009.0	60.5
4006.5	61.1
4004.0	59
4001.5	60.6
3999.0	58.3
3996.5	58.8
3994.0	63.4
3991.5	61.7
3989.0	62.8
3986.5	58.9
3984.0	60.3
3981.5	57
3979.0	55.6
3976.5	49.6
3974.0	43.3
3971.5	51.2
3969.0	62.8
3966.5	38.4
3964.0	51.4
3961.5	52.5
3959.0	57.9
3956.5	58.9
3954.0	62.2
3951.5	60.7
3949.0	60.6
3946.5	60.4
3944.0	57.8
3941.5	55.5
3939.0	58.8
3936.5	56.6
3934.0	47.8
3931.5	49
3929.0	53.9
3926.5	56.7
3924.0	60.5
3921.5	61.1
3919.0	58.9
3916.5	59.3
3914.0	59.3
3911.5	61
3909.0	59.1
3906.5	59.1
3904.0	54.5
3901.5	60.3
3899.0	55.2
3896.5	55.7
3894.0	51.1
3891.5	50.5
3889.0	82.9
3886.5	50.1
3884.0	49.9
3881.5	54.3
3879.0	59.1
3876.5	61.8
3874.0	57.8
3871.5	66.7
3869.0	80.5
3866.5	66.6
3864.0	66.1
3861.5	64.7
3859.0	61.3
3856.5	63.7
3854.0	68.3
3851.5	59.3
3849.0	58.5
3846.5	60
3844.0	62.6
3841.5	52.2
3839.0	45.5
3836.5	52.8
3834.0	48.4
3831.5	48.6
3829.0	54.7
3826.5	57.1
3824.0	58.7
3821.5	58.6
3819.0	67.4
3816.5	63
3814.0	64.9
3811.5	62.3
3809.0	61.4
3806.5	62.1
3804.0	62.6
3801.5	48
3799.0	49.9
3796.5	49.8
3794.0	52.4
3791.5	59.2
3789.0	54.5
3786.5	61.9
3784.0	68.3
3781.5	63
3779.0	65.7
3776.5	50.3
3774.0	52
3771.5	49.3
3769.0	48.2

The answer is 1.10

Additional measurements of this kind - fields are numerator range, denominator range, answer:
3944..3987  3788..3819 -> 1.04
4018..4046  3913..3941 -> 1.12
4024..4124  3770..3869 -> 1.12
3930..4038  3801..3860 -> 1.06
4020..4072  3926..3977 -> 1.16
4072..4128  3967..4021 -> 1.00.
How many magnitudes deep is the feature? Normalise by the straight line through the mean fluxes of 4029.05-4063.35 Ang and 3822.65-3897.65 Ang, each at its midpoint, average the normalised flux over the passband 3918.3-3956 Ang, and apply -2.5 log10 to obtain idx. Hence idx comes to 0.04 mag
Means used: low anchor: 59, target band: 57.4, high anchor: 60.7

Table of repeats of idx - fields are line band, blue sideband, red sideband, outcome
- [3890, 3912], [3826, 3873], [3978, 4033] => 0.064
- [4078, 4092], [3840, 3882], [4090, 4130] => -0.045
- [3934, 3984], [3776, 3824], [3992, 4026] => 0.088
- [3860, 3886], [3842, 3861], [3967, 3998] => -0.026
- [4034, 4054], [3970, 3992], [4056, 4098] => -0.083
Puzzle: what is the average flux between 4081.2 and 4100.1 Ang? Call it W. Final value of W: 53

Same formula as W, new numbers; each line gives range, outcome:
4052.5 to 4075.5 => 60.6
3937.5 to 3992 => 56.2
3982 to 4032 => 60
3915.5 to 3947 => 56.5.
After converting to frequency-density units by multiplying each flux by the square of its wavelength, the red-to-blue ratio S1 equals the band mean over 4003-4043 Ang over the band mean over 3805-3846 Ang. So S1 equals 1.2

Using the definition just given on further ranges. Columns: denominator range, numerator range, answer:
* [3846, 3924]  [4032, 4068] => 1.09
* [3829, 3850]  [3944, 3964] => 1.16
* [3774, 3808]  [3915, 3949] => 1.07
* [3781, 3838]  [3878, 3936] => 1.04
